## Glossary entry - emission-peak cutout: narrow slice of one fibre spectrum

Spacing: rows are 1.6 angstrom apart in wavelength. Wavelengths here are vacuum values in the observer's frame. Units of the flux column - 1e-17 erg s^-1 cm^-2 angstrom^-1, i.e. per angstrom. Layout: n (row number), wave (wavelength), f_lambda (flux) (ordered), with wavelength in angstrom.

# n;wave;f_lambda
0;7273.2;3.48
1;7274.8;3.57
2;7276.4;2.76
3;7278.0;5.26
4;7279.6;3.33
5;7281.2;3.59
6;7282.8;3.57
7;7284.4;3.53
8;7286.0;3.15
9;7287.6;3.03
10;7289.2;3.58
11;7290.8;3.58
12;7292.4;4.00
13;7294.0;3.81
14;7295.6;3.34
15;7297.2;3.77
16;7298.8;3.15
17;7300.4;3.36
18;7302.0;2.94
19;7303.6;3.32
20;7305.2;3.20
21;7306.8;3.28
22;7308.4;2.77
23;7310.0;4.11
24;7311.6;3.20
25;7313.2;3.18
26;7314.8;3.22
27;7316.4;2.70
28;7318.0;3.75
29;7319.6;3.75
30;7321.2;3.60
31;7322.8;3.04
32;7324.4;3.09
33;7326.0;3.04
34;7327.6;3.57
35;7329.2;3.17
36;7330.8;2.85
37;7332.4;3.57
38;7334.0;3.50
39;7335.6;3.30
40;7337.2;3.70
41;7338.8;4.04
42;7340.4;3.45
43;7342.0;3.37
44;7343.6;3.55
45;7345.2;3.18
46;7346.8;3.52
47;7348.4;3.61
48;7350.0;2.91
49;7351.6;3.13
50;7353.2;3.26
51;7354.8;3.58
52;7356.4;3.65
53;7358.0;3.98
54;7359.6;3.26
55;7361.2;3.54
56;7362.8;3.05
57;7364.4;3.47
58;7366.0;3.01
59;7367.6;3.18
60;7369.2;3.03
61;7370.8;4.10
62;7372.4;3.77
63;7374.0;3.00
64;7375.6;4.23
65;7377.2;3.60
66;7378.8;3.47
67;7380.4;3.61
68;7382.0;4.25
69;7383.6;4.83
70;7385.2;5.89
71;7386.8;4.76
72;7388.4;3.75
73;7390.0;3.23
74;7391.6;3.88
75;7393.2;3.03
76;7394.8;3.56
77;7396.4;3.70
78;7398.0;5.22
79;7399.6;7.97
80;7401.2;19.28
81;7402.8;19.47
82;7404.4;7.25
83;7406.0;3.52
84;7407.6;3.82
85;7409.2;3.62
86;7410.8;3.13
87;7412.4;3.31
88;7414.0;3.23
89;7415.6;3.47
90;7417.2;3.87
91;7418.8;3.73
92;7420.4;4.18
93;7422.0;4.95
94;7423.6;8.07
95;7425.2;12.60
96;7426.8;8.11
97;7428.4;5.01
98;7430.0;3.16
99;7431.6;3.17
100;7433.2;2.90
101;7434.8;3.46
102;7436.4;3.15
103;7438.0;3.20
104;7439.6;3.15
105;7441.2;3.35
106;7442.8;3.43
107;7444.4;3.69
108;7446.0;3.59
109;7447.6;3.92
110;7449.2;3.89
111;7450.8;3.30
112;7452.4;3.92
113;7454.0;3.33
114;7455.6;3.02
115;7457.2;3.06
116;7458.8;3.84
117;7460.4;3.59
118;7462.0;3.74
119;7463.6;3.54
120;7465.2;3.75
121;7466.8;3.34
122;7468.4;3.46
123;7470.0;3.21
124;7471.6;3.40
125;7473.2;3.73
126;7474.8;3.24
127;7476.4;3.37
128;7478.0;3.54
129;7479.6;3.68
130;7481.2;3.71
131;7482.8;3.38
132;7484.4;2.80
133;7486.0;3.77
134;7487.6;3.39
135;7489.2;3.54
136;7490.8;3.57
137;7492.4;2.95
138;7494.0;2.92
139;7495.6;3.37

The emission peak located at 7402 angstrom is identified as Halpha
